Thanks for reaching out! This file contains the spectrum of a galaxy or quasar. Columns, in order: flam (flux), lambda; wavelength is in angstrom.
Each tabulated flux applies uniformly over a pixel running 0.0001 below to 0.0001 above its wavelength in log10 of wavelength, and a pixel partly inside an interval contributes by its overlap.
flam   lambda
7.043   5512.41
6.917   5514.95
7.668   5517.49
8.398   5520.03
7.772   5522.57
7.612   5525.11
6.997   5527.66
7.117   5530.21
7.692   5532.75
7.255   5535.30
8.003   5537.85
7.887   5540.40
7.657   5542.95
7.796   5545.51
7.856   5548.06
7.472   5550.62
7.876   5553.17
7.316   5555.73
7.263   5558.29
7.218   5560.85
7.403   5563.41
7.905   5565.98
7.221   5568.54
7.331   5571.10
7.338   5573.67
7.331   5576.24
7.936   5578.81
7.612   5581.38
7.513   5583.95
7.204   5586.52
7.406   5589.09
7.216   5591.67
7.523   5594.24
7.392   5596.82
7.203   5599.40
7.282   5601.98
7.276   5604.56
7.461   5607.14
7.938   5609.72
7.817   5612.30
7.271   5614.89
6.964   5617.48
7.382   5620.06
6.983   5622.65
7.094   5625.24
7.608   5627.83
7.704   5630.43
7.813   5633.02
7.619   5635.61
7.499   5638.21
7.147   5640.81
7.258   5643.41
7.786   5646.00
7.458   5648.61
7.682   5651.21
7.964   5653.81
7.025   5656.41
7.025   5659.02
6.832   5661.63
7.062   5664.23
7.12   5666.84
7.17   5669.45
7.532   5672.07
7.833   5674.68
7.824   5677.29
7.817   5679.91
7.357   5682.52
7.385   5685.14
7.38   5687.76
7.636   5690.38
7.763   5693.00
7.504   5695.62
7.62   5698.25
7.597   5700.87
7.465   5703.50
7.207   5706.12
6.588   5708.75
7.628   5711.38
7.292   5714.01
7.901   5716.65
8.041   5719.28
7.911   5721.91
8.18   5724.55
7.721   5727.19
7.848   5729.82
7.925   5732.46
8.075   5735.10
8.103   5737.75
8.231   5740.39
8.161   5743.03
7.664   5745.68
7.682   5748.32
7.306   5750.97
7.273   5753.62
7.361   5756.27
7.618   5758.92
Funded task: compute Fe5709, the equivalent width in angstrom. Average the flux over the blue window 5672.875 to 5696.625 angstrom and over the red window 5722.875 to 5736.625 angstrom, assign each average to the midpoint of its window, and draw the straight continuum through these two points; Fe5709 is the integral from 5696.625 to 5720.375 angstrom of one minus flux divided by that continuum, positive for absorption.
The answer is 1.0 angstrom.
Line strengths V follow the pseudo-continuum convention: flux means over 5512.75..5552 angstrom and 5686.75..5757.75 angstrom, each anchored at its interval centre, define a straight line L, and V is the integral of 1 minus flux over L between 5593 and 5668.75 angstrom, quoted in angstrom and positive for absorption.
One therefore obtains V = 2.5 angstrom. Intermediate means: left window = 7.6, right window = 7.67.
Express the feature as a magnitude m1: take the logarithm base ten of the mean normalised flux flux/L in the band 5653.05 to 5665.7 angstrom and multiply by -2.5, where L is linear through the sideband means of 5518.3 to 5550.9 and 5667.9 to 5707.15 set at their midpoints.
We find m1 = 0.06 mag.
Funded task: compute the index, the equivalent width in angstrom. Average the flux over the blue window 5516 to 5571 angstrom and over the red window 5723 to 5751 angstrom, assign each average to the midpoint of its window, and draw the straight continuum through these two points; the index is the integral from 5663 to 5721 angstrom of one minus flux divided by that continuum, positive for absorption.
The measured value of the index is 2.6 angstrom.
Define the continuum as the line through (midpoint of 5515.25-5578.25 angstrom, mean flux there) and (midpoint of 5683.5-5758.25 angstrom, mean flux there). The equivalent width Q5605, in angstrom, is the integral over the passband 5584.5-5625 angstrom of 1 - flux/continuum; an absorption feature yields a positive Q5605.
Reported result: 1.3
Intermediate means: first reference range 7.55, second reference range 7.66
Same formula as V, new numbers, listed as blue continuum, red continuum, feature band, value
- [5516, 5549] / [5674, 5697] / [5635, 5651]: 0.3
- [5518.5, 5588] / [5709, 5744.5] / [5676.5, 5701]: 0.7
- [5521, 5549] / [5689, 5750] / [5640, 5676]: 1.6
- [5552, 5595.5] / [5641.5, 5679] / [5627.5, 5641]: -0.3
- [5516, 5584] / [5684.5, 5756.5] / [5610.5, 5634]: 0.6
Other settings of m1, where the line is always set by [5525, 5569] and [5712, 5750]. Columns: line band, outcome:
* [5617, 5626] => 0.08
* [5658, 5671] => 0.11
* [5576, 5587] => 0.01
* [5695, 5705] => 0.04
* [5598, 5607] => 0.05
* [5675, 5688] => 0.03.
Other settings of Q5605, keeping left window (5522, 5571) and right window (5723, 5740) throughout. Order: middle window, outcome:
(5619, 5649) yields 1.2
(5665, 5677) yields 0.6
